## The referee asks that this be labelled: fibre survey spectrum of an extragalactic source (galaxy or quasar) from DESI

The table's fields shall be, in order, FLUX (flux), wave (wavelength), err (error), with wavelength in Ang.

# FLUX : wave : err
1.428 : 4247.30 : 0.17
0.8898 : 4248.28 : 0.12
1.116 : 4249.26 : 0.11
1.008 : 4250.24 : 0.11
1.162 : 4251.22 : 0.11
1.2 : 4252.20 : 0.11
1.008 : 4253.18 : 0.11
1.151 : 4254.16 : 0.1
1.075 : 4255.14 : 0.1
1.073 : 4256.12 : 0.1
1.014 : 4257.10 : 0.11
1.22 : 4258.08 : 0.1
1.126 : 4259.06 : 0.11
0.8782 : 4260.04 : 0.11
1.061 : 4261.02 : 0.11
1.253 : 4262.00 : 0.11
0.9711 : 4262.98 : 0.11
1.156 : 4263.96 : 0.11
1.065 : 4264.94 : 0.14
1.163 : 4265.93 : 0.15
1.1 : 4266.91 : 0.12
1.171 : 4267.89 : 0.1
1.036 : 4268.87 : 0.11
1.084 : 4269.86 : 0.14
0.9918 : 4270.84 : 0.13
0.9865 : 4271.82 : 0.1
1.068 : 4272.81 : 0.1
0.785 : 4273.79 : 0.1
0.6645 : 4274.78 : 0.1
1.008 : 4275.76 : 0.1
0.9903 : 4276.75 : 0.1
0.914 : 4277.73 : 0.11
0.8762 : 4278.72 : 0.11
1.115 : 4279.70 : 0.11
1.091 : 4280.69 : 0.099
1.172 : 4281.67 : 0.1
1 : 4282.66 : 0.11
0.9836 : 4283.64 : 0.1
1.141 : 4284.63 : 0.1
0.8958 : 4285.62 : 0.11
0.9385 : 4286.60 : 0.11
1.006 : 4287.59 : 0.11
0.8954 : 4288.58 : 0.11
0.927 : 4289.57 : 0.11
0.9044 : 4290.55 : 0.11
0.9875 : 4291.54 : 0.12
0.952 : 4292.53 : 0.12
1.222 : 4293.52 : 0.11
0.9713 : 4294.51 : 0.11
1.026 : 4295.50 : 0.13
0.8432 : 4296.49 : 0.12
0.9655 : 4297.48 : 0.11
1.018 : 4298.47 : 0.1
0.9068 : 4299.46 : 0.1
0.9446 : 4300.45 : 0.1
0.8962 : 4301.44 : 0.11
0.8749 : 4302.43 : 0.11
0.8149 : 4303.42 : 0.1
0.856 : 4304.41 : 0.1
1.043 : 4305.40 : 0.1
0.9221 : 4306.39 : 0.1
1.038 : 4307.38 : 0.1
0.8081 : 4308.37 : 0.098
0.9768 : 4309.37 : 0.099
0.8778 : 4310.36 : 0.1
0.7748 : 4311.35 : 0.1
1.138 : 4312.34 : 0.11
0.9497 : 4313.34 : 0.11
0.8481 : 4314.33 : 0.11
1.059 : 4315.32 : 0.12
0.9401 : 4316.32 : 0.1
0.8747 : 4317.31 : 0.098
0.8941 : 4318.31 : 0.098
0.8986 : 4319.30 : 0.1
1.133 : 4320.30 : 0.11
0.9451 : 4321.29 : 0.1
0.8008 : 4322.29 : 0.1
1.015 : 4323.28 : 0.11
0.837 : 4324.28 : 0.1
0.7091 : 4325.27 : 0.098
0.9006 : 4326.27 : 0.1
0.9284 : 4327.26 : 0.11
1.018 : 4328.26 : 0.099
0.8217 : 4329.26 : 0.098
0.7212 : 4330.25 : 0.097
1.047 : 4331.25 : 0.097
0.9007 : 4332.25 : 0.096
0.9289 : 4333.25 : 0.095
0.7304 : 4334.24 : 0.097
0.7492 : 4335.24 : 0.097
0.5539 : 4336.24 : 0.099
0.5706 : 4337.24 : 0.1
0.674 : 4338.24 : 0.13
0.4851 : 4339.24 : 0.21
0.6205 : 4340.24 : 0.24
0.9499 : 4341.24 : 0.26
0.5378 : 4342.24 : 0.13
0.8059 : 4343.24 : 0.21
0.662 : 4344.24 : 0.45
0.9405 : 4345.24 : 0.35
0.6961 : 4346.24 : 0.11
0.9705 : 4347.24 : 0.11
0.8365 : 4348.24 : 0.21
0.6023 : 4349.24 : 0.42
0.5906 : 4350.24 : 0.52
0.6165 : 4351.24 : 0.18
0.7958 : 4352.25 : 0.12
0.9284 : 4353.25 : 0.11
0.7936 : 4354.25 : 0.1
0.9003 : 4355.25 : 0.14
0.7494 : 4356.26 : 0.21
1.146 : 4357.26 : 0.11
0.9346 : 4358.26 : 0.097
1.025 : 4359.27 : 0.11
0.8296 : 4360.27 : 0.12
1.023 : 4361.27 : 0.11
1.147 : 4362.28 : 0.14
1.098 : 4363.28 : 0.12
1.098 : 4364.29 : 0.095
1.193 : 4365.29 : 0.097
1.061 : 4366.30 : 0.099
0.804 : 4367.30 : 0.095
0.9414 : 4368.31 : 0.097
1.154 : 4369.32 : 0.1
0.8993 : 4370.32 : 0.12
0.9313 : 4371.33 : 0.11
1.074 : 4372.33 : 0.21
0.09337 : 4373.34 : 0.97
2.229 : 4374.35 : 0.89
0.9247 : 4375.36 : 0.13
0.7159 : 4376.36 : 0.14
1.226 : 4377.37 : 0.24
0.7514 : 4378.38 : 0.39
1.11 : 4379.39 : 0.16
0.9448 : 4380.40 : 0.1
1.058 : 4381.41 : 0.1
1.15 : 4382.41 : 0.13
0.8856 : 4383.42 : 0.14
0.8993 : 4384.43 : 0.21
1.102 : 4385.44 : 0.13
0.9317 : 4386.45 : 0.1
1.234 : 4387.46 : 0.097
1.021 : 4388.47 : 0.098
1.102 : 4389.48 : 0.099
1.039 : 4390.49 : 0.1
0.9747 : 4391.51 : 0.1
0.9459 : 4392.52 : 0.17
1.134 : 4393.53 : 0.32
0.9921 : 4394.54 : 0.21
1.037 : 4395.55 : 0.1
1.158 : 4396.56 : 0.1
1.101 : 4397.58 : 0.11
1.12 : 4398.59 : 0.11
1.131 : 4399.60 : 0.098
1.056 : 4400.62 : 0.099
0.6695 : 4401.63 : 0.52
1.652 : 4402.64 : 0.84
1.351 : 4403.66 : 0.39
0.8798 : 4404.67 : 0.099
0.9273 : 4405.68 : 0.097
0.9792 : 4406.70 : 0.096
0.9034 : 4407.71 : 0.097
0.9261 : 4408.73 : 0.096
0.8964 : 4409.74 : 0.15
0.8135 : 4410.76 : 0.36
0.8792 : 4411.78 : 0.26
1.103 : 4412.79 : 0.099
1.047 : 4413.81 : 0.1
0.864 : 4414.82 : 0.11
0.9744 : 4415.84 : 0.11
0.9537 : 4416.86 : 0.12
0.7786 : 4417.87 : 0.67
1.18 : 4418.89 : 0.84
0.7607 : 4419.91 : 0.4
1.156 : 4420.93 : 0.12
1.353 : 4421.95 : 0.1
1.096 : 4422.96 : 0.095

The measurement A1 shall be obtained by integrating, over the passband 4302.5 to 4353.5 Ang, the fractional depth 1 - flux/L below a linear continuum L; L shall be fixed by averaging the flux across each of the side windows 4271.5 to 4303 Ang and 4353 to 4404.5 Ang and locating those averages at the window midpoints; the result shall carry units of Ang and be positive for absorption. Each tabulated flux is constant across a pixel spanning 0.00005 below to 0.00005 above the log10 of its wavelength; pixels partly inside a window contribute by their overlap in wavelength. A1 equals 8.00 Ang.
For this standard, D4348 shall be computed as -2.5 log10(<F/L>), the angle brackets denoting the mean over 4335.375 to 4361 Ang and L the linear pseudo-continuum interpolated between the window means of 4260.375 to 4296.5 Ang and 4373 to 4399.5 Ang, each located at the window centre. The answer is 0.32 mag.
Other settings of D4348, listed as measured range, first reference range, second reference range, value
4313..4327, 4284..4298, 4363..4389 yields 0.09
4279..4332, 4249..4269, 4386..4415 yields 0.14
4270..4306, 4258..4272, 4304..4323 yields 0.05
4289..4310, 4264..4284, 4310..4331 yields 0.01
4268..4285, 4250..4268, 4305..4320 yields 0.05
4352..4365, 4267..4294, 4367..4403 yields 0.06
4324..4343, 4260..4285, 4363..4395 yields 0.31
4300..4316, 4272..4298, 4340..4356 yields -0.03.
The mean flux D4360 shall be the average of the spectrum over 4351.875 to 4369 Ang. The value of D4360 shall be 0.972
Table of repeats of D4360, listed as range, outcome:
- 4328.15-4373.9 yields 0.84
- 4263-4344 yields 0.923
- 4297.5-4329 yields 0.924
